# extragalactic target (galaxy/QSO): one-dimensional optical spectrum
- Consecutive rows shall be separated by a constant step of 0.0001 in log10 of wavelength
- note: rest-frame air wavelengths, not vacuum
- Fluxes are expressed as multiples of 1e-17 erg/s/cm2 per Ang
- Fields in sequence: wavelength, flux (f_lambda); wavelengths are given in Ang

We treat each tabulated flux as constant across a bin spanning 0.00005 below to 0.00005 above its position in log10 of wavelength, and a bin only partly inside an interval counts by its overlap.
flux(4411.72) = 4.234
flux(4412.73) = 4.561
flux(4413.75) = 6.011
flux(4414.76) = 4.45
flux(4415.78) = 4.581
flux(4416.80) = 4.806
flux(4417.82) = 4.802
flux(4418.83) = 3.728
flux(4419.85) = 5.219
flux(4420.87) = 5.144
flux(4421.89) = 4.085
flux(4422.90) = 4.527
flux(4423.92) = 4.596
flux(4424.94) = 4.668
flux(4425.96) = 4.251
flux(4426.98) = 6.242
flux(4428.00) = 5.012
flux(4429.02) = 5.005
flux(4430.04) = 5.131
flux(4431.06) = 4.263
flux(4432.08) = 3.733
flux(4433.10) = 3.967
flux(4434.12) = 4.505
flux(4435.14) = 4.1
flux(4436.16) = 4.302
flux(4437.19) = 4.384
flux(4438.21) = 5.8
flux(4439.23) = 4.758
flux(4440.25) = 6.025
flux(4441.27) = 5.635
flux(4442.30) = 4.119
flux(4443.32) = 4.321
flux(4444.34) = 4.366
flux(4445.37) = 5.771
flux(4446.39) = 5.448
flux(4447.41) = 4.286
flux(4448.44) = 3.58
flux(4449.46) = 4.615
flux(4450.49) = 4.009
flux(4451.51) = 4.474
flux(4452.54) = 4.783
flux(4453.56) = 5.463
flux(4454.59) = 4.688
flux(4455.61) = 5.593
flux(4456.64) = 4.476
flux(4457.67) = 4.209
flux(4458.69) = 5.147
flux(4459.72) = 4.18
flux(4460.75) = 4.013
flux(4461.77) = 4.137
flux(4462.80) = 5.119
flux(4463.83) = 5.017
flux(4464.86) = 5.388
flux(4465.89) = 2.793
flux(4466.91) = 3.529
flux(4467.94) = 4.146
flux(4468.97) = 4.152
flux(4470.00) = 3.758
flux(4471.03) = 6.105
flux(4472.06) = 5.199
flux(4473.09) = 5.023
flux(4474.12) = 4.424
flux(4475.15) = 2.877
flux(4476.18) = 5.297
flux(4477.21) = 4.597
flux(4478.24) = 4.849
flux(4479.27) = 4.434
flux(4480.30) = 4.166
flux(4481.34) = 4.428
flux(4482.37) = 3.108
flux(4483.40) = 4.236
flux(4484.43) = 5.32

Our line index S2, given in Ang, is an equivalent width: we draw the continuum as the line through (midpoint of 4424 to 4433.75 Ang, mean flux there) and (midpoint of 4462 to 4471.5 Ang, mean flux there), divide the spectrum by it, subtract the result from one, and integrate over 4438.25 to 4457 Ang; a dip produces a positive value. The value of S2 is -1.1 Ang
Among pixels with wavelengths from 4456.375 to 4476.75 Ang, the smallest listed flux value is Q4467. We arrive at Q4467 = 2.793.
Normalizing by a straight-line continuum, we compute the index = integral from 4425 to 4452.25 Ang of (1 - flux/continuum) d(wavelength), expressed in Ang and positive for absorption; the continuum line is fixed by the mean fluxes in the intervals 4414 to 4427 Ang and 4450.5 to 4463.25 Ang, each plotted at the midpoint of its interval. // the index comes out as -0.2 Ang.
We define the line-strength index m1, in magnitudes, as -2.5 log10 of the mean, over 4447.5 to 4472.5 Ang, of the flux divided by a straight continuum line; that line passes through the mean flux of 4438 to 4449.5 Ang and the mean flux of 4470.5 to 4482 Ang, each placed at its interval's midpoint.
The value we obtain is 0.06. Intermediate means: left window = 4.88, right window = 4.65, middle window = 4.52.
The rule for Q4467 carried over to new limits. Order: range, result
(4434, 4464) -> 3.58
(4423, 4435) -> 3.733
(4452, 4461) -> 4.013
